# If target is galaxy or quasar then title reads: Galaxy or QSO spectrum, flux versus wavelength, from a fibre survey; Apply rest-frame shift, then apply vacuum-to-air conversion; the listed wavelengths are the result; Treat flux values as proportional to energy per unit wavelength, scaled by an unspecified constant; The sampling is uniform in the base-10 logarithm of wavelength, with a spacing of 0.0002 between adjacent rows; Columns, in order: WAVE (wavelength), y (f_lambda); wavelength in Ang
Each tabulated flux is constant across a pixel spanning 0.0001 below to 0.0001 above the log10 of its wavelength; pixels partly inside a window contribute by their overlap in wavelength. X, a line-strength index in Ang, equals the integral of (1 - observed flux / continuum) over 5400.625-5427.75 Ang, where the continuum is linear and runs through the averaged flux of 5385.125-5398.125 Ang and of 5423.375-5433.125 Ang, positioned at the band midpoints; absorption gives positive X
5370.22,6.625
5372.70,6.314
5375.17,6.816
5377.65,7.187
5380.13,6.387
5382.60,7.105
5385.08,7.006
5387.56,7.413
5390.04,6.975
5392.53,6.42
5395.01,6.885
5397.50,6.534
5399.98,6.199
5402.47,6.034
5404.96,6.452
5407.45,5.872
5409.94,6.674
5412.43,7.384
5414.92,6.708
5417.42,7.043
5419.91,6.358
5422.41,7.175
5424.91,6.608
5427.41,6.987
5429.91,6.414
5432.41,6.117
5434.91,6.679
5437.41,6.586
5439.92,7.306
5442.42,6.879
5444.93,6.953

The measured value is 0.2 Ang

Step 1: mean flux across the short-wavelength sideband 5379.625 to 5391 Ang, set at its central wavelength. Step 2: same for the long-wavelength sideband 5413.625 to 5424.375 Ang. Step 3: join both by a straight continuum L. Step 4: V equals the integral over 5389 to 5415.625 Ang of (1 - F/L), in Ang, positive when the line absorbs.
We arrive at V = 1.4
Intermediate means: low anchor 7.02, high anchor 6.81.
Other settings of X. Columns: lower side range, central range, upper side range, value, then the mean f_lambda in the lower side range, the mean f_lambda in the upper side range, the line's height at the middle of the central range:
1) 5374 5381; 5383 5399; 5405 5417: -0.3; 6.81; 6.67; 6.75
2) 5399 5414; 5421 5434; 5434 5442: 0.1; 6.45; 6.87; 6.73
